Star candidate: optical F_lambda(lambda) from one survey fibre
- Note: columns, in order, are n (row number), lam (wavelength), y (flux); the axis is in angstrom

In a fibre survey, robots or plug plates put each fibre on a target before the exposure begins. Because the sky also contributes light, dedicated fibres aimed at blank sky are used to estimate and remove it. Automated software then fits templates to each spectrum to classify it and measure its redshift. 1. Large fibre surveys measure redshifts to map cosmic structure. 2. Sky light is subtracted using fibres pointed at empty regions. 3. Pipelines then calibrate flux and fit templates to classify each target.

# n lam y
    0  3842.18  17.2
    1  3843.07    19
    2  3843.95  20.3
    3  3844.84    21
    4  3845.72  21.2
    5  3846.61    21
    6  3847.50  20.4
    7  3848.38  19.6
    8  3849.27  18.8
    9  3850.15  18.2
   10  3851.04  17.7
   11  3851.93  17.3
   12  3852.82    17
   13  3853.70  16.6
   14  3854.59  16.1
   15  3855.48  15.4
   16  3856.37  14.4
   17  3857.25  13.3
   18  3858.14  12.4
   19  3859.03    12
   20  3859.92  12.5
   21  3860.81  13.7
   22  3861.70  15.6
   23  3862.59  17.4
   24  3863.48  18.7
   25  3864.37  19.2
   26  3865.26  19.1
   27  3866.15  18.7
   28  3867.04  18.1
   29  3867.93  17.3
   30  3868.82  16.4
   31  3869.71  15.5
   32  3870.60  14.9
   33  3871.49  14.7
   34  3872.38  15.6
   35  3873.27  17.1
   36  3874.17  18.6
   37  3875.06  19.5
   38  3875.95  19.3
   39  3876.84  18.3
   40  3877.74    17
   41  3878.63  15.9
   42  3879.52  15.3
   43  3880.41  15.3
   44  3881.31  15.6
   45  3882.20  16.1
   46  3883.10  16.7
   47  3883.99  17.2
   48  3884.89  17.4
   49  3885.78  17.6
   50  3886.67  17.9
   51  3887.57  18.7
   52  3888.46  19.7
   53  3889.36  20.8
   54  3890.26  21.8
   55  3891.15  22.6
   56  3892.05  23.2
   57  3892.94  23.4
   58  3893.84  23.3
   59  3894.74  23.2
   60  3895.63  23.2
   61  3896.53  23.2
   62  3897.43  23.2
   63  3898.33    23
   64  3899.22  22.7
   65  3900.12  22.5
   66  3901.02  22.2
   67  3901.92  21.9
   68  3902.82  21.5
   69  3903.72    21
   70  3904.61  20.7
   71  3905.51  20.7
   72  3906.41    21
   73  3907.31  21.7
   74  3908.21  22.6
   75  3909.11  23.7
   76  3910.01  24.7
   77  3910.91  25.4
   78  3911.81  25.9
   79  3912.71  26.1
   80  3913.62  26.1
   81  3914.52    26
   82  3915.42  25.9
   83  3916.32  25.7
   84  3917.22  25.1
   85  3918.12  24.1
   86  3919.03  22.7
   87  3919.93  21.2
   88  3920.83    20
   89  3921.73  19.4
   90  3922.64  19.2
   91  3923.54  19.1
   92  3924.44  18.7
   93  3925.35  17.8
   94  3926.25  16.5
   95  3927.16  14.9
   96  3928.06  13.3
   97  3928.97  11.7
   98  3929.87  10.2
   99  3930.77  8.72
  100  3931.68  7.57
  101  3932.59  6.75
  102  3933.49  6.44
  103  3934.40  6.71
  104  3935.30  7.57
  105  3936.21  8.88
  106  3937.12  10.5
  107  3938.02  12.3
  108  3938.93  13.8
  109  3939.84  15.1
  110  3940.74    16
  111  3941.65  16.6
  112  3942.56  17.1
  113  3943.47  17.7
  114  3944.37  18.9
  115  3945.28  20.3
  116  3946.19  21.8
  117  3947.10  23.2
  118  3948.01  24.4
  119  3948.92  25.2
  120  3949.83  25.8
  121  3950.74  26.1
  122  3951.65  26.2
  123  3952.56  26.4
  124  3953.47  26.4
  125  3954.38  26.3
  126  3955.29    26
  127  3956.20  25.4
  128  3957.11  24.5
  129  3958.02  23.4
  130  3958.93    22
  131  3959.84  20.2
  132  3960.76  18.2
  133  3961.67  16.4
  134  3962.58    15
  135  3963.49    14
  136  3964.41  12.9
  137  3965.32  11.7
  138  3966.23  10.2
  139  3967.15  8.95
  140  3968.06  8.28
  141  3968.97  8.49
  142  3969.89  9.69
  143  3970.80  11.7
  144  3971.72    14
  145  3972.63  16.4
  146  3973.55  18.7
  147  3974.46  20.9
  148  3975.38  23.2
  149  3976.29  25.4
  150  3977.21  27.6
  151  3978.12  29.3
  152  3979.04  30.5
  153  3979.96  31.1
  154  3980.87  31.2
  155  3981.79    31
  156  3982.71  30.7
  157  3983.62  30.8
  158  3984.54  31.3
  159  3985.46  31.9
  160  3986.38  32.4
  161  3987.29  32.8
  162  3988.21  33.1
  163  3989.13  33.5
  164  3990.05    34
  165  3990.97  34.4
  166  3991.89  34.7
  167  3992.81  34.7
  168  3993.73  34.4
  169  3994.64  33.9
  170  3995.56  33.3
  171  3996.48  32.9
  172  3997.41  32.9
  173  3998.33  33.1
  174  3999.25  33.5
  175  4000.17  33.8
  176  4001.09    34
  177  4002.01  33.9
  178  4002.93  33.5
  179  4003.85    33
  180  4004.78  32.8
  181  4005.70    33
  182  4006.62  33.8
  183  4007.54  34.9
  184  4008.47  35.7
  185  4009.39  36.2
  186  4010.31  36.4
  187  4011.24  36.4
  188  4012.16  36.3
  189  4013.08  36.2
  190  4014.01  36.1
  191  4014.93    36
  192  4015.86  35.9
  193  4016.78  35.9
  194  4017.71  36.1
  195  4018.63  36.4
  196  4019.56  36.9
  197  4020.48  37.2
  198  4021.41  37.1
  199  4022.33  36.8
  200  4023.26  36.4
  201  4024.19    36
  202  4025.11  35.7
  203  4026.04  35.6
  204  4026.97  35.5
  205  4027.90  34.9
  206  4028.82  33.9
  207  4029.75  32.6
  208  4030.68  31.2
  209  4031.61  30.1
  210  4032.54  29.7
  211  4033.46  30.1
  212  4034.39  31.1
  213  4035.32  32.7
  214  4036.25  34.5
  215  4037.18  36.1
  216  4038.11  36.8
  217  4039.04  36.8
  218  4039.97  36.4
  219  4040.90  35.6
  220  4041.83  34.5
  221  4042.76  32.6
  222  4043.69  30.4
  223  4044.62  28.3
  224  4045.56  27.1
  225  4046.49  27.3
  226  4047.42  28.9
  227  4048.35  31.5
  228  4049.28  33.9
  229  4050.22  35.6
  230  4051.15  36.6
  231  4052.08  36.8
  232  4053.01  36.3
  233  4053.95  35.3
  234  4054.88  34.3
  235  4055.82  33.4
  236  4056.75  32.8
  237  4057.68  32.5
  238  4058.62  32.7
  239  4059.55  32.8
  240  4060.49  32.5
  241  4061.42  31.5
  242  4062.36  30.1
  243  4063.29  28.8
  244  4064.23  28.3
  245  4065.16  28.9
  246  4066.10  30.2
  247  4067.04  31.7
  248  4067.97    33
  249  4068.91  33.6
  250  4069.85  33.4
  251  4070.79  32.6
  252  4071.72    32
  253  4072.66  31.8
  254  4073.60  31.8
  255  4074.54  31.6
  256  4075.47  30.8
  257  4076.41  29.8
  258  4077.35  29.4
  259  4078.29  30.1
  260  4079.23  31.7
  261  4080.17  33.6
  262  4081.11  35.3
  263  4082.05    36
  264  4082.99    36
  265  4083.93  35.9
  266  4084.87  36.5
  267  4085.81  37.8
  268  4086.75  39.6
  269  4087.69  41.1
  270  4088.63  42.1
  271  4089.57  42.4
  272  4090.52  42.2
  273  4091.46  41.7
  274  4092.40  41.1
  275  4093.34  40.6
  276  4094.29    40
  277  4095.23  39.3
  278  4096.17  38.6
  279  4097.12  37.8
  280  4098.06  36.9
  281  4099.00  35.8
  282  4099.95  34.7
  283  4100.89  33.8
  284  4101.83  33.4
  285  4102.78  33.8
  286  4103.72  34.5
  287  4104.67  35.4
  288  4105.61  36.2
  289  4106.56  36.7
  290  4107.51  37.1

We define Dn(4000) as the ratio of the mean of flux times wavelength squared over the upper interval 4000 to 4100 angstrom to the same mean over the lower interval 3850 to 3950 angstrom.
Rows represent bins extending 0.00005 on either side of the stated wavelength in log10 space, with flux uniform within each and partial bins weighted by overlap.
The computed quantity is 2.03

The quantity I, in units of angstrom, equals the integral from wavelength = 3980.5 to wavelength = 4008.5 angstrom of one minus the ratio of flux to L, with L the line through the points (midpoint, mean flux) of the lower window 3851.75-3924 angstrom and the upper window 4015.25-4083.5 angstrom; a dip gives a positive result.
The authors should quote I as -4.5 angstrom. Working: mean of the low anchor 19.6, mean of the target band 33.2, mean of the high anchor 33.2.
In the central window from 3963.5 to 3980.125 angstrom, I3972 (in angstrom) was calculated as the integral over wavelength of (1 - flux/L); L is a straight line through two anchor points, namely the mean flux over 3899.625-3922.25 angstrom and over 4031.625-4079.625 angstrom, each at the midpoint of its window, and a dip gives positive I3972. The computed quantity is 5.9 angstrom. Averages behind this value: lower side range 23.1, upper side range 32.3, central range 17.4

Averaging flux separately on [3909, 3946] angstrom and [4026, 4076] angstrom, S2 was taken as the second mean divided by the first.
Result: 1.87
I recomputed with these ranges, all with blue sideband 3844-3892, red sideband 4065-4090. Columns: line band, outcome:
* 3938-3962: 2.5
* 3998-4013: -3.2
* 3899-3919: -2.7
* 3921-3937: 6.9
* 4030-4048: -0.6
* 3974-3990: -2.1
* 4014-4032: -3.4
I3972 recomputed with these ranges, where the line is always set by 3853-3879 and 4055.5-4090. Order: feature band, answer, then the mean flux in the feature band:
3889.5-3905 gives -2.9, 22.5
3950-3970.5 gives 4.6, 18.5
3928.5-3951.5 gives 7.4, 15.3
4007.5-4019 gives -3.1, 36.1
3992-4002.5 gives -2.5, 33.7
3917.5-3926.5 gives 0.4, 20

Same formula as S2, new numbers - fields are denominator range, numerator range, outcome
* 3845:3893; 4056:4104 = 1.98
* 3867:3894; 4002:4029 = 1.97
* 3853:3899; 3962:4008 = 1.50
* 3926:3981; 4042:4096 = 1.92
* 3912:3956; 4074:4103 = 1.95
